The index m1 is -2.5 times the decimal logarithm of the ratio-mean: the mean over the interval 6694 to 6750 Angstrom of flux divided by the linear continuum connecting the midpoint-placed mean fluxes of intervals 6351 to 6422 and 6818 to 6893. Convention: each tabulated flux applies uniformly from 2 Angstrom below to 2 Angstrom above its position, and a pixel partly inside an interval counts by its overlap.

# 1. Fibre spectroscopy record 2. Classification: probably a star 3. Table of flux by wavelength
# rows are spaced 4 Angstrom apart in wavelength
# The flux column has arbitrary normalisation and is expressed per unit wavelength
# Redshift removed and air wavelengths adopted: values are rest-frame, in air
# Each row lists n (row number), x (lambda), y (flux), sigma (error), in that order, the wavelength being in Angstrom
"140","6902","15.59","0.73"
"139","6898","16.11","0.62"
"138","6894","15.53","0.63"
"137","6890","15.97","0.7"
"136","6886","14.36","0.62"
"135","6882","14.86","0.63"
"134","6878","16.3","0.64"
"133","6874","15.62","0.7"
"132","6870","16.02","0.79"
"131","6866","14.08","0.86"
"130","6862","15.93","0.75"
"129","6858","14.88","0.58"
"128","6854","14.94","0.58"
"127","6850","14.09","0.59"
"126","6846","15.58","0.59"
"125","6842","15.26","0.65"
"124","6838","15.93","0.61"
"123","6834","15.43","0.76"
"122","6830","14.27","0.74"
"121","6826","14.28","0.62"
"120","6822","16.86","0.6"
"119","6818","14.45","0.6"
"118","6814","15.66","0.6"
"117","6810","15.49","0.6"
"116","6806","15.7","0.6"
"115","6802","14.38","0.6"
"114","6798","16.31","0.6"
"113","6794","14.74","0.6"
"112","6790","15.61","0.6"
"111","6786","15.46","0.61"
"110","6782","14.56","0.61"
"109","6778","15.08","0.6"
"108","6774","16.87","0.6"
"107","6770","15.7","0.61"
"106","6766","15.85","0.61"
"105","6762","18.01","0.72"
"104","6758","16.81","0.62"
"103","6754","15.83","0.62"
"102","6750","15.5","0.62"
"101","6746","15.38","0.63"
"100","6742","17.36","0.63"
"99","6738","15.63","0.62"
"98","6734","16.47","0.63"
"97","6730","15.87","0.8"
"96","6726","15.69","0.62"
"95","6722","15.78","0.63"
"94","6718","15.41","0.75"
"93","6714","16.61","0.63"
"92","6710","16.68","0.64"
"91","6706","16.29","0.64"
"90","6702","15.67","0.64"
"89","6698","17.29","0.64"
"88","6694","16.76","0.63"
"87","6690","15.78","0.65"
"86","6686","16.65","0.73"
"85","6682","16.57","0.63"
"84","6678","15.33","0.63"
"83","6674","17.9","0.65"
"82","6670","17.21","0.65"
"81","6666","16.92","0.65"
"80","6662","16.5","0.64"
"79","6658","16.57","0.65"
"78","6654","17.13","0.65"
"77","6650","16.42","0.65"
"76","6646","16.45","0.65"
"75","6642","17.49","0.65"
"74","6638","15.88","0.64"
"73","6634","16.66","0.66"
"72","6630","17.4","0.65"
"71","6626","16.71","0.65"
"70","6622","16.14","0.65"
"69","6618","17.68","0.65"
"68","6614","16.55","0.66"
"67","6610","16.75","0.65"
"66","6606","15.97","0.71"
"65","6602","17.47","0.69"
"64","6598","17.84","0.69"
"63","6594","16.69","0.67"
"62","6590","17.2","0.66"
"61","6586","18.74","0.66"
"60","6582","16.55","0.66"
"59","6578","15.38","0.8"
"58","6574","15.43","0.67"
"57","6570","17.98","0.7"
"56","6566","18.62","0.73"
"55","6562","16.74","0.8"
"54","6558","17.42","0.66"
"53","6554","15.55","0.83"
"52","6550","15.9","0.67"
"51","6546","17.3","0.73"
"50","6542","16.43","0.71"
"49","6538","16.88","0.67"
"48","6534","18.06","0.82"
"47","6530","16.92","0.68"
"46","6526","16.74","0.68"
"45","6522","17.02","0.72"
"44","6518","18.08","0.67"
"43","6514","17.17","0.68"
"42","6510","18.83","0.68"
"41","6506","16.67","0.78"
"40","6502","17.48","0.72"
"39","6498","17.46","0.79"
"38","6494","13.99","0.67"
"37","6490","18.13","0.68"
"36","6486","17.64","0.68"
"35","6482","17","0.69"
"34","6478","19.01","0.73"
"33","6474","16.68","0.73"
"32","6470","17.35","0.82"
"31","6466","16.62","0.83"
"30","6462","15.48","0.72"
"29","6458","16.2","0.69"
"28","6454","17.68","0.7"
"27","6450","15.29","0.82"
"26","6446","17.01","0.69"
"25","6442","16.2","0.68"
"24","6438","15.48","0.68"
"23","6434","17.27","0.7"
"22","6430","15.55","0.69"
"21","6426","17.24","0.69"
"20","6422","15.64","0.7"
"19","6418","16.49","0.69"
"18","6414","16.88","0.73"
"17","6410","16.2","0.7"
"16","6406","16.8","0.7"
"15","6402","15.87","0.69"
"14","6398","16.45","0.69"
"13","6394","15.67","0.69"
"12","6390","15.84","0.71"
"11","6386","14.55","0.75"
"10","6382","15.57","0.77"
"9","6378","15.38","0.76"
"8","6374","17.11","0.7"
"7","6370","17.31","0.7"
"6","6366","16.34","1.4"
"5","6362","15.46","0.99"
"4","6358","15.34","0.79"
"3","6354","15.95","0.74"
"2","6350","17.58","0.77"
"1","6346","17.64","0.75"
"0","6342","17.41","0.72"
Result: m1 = -0.05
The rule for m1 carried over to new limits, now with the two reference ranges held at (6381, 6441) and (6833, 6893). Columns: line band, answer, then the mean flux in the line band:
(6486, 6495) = -0.04 mag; 16.6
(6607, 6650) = -0.07 mag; 16.7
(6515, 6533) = -0.09 mag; 17.2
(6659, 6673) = -0.09 mag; 16.9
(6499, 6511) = -0.10 mag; 17.5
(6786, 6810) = 0.00 mag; 15.4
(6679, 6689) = -0.05 mag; 16.4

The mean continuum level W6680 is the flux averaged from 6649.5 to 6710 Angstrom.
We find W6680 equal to 16.6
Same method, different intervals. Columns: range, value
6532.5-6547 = 17.1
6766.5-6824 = 15.5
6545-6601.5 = 17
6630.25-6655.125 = 16.7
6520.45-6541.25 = 17.1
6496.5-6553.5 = 17.2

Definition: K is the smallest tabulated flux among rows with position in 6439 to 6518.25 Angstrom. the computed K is 13.99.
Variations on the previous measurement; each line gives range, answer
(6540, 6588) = 15.38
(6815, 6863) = 14.09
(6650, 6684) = 15.33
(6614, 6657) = 15.88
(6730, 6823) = 14.38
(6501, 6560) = 15.55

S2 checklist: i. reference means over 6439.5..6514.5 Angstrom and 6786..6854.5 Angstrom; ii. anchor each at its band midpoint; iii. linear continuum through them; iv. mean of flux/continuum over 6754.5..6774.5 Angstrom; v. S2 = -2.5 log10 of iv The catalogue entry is -0.07 mag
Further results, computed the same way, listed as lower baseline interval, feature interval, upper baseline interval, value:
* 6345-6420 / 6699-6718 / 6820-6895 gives -0.05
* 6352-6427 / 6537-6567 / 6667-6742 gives -0.04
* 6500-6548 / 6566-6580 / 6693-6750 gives 0.03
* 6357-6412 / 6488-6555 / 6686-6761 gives -0.06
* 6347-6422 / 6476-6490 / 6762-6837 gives -0.12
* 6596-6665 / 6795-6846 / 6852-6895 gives 0.02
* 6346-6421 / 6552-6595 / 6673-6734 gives -0.05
